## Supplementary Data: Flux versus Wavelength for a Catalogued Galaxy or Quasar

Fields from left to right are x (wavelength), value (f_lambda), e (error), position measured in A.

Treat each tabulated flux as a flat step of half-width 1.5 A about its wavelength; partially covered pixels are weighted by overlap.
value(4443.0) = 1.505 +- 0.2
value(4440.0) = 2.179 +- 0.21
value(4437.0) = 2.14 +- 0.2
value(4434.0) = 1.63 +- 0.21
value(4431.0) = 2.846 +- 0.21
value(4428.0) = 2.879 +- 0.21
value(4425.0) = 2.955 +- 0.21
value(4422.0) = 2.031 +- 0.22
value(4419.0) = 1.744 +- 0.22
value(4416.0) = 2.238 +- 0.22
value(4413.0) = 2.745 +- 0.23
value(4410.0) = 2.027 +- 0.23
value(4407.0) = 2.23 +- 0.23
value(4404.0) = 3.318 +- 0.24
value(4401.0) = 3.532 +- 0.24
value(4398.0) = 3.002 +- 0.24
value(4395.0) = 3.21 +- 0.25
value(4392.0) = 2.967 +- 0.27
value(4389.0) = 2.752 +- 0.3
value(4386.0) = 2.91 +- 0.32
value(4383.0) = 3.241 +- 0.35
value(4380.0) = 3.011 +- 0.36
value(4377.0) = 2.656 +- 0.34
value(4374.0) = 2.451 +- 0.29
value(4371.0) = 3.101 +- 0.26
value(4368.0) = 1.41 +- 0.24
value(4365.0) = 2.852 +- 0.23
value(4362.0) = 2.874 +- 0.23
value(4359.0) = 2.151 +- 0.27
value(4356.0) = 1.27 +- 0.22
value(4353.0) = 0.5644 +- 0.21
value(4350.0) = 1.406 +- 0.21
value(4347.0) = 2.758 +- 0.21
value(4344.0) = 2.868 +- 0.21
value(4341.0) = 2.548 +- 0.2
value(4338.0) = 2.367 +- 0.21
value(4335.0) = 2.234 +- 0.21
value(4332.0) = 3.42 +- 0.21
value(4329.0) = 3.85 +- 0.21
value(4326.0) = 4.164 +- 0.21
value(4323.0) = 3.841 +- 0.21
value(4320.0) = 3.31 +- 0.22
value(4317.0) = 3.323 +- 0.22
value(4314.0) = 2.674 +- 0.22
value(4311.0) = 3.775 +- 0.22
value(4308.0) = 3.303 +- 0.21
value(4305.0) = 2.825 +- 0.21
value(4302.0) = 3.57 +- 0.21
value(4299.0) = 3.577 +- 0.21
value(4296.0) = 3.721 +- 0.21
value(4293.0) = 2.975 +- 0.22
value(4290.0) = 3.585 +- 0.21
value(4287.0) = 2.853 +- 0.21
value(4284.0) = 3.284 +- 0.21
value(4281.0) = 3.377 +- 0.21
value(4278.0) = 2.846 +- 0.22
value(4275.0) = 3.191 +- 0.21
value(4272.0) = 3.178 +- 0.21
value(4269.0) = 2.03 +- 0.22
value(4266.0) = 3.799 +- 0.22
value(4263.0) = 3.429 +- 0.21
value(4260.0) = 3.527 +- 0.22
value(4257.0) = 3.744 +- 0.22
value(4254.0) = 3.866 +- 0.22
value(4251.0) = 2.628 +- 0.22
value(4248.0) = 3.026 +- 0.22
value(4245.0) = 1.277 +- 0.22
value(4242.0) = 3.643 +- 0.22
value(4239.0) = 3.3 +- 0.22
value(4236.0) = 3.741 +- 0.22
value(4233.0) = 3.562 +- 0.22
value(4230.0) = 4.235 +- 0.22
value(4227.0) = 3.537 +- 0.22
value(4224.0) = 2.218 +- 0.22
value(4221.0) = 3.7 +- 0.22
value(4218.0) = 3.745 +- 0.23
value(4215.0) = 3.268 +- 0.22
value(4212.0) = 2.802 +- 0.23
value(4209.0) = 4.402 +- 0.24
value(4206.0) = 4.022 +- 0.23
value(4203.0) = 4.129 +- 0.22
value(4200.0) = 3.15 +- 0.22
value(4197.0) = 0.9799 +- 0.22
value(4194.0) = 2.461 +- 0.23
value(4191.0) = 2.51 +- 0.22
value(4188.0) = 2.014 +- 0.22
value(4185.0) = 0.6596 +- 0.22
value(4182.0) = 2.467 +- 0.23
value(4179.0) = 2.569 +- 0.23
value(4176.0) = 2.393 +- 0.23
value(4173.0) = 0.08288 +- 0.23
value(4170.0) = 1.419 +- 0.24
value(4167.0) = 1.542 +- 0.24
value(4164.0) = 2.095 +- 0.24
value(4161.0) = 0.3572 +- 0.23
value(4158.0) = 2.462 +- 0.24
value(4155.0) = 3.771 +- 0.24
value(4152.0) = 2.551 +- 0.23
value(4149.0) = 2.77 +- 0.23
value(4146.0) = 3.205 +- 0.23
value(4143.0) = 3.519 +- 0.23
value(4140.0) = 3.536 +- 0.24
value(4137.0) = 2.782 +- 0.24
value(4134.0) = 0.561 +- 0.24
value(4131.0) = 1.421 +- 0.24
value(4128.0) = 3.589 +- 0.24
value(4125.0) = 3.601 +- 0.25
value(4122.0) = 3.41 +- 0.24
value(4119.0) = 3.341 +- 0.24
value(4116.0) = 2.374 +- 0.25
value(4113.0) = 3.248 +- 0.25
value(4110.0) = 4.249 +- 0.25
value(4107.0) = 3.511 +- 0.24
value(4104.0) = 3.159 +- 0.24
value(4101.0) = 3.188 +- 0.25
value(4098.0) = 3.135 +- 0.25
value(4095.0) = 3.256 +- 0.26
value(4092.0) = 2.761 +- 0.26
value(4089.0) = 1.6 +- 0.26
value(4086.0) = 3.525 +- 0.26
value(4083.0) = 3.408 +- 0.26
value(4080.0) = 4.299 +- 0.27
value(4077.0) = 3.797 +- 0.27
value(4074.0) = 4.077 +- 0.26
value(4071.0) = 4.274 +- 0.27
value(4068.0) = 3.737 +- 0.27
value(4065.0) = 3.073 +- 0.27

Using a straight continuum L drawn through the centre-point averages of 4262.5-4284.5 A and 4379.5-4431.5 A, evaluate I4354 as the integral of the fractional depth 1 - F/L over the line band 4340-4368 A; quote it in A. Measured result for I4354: 7.73 A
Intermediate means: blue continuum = 3.12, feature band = 2.1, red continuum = 2.75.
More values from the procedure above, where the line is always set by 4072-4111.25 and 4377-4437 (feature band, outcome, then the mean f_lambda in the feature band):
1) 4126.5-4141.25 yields 4.2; 2.36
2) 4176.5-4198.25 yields 8.2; 1.98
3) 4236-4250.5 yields 0.7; 2.89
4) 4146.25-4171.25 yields 8.2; 2.18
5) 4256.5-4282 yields -1.9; 3.21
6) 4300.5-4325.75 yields -4.2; 3.37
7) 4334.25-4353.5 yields 4.4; 2.18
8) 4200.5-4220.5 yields -3.7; 3.7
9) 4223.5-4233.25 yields -1.3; 3.49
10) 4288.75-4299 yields -1.8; 3.45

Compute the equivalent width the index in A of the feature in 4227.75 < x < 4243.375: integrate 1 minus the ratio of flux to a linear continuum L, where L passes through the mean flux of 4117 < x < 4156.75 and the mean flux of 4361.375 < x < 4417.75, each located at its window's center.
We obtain -4.56 A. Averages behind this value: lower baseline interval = 2.92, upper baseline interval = 2.76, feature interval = 3.69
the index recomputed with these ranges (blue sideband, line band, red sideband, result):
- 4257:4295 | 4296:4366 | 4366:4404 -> 4.1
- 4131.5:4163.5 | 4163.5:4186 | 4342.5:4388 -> 7.5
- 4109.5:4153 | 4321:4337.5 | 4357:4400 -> -3.8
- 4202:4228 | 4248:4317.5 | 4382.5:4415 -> 0.6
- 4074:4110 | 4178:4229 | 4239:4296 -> 5.2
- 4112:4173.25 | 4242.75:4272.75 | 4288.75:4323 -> 0.4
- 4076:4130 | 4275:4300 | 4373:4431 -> -2.7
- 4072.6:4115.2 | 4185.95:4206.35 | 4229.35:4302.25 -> 4.2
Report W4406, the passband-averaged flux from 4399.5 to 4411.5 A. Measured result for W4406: 2.78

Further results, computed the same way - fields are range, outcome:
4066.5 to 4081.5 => 4.04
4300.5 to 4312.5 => 3.37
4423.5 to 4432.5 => 2.89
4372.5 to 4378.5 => 2.55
